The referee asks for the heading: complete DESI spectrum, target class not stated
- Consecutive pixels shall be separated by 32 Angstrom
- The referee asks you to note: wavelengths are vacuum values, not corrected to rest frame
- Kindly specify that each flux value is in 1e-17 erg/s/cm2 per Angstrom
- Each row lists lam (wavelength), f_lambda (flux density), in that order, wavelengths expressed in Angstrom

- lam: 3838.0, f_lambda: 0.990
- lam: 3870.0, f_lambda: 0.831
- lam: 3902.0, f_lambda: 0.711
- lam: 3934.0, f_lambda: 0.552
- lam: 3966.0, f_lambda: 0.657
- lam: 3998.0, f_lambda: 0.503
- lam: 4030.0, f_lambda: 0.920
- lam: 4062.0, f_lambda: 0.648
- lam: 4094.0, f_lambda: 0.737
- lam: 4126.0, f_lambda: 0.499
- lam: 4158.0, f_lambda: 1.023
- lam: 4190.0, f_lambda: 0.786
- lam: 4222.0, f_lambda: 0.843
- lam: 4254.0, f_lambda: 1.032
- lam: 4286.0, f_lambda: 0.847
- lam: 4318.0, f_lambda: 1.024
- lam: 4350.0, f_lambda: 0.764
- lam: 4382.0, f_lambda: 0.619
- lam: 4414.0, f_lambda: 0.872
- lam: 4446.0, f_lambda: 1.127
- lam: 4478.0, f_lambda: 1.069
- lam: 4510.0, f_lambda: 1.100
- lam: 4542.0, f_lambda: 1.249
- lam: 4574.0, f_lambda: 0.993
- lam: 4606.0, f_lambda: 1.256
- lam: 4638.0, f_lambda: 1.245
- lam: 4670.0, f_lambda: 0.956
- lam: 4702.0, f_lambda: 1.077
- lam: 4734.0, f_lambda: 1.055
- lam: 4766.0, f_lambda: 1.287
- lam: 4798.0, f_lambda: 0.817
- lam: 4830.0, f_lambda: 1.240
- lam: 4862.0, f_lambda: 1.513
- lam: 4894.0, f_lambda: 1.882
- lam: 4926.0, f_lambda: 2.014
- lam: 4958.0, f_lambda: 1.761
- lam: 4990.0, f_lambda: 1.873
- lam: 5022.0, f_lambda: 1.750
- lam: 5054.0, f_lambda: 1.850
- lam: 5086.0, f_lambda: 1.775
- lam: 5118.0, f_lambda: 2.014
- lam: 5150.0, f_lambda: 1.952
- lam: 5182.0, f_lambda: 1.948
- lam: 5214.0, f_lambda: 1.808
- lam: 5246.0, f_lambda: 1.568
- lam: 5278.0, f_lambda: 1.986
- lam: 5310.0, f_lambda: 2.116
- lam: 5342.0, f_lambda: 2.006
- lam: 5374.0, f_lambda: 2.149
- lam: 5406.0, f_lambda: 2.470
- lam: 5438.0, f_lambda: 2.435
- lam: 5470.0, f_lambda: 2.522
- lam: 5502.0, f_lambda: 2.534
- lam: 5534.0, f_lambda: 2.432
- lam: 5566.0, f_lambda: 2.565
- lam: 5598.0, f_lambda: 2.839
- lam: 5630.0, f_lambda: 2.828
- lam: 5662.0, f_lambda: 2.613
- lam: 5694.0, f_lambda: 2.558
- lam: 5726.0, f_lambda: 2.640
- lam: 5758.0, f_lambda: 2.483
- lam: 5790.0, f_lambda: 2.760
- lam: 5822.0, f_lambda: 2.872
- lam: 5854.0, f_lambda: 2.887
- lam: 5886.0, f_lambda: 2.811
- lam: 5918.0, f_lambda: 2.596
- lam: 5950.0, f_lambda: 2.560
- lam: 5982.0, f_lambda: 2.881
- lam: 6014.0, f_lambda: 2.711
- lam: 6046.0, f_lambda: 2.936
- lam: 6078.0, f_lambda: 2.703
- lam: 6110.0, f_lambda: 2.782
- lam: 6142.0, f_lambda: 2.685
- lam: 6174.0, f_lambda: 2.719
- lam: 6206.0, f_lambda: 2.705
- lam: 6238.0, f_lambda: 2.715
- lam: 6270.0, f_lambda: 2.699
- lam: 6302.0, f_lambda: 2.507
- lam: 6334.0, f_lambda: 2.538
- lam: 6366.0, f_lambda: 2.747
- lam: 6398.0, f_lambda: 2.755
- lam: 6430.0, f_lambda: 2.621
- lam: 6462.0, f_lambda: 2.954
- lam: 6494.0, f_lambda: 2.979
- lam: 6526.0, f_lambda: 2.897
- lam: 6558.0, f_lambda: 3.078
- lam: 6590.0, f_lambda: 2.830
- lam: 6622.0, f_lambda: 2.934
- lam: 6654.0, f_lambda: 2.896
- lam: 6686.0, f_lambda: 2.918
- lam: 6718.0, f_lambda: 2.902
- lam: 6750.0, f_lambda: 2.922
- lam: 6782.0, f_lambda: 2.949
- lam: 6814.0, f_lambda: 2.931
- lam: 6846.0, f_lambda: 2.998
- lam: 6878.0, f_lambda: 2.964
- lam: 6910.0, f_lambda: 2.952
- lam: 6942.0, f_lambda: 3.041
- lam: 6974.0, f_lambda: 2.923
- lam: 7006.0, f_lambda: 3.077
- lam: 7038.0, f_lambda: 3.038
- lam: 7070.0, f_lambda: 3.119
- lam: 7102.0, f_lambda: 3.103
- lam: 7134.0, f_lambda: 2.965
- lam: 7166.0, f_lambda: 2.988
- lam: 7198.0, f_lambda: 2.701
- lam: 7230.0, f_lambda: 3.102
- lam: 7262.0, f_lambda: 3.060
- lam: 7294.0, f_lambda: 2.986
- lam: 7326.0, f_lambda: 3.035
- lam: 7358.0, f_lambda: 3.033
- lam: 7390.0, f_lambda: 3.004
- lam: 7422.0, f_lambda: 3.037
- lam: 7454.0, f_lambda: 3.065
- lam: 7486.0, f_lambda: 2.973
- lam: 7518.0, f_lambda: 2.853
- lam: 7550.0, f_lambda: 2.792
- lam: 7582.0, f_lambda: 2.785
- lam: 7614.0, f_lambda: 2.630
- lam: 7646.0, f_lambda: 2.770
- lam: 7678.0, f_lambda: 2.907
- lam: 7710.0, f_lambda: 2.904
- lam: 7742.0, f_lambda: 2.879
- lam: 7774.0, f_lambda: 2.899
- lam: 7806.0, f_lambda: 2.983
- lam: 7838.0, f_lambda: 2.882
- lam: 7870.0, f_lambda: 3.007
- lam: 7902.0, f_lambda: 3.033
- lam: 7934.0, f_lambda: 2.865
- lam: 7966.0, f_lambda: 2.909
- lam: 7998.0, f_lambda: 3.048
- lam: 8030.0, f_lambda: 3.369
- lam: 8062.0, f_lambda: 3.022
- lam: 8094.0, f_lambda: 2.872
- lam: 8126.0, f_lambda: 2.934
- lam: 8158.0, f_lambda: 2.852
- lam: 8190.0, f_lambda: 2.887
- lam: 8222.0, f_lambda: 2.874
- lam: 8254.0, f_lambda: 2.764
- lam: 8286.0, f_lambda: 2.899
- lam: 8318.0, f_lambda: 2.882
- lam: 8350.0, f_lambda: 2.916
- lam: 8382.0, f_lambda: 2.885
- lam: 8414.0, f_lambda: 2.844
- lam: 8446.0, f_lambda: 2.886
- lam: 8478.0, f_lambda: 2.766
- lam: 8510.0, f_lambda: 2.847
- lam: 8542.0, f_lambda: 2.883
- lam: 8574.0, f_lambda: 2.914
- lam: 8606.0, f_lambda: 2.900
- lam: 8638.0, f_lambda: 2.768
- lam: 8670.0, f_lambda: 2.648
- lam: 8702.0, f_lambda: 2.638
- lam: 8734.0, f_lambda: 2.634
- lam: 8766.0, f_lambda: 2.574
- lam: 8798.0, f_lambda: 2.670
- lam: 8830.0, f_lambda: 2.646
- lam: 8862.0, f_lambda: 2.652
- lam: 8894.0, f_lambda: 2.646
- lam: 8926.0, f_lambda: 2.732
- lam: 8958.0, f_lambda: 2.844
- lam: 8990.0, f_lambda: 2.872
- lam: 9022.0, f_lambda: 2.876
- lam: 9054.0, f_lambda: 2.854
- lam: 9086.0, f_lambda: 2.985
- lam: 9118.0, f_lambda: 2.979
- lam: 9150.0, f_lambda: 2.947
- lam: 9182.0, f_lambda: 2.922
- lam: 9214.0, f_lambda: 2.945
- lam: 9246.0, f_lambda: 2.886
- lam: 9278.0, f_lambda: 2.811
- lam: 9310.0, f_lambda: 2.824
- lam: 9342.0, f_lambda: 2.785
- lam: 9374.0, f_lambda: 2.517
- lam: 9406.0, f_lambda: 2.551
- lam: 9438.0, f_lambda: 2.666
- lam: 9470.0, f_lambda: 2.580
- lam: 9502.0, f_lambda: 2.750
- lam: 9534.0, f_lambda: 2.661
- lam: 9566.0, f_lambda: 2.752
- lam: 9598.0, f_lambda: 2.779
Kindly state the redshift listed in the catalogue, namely 0.220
